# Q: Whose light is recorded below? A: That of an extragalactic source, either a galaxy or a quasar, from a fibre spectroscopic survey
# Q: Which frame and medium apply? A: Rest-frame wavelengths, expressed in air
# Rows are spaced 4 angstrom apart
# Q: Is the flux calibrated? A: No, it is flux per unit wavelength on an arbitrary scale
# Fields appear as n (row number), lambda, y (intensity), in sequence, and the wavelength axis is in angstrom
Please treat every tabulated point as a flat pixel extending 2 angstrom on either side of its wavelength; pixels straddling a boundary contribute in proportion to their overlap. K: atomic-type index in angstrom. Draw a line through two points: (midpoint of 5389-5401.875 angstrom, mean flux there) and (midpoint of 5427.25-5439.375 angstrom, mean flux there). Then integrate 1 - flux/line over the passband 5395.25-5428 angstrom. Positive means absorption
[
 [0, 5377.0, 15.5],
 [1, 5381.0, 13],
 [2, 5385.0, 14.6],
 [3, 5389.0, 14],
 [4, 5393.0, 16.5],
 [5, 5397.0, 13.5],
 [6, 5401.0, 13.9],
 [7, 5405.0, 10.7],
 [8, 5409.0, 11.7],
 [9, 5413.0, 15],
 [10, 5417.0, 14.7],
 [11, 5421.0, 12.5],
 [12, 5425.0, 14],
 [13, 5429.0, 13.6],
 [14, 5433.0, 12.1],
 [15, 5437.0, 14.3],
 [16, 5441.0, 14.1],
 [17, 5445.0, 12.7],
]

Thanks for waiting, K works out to 1.84 angstrom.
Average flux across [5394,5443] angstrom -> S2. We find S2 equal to 13.4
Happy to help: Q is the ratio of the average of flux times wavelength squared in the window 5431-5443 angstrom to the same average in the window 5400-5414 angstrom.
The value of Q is 1.1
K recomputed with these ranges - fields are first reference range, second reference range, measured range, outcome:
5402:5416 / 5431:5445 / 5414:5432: -0.9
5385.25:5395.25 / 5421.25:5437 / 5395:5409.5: 2.0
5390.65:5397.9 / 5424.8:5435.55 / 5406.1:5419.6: 0.6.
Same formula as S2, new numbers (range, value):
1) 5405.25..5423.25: 13.2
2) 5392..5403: 14.5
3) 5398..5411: 12.2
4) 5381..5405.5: 14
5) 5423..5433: 13.5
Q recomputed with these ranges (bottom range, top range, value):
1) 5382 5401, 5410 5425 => 0.97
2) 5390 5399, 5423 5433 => 0.92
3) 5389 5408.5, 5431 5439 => 0.99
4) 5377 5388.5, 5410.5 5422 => 1.01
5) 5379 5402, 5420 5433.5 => 0.94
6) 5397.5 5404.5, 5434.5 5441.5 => 1.09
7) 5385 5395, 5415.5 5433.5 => 0.90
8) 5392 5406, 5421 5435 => 0.97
